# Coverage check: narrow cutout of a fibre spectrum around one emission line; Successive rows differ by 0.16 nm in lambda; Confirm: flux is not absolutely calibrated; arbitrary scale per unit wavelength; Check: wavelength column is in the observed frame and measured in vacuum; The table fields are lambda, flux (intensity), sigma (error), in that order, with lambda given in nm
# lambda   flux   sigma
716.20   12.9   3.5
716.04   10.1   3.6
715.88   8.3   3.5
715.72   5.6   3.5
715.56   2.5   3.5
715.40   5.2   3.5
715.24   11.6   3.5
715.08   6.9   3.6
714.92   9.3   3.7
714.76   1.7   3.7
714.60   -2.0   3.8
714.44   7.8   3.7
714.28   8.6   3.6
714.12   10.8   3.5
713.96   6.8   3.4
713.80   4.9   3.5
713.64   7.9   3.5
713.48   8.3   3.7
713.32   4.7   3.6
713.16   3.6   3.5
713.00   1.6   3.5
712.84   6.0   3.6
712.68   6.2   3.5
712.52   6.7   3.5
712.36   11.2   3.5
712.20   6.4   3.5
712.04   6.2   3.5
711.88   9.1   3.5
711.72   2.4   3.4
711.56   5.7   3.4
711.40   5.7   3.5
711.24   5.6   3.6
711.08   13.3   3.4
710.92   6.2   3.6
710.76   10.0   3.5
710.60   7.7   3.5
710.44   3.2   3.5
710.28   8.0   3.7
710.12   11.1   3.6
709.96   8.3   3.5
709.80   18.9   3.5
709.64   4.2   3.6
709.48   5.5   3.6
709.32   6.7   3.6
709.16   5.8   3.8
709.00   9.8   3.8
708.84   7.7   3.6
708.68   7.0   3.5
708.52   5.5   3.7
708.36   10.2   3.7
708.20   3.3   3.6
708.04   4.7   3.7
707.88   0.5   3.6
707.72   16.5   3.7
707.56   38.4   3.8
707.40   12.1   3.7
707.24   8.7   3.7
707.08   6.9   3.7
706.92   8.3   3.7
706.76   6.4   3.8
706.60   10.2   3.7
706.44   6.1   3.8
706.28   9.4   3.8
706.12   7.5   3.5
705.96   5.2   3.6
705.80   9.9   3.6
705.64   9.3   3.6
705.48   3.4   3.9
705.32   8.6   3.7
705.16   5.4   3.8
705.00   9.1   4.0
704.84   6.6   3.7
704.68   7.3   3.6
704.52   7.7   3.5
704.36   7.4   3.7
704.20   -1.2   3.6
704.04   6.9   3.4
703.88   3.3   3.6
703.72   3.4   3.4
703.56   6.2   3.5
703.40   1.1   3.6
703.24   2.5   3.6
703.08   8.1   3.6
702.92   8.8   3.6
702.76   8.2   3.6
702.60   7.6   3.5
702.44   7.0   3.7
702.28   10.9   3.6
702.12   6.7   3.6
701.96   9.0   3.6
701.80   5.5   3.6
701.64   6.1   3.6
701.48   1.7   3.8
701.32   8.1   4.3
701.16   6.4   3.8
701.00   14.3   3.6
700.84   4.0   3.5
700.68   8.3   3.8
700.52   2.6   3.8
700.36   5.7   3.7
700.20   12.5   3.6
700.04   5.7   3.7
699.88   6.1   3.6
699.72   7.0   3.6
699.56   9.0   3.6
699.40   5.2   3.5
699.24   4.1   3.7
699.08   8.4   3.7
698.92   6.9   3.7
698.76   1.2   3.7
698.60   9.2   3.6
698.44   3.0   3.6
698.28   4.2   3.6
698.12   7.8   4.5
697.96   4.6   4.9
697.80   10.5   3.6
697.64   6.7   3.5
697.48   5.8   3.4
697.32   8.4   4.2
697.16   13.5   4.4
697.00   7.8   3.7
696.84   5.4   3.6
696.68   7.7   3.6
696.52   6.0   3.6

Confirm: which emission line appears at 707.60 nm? Halpha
